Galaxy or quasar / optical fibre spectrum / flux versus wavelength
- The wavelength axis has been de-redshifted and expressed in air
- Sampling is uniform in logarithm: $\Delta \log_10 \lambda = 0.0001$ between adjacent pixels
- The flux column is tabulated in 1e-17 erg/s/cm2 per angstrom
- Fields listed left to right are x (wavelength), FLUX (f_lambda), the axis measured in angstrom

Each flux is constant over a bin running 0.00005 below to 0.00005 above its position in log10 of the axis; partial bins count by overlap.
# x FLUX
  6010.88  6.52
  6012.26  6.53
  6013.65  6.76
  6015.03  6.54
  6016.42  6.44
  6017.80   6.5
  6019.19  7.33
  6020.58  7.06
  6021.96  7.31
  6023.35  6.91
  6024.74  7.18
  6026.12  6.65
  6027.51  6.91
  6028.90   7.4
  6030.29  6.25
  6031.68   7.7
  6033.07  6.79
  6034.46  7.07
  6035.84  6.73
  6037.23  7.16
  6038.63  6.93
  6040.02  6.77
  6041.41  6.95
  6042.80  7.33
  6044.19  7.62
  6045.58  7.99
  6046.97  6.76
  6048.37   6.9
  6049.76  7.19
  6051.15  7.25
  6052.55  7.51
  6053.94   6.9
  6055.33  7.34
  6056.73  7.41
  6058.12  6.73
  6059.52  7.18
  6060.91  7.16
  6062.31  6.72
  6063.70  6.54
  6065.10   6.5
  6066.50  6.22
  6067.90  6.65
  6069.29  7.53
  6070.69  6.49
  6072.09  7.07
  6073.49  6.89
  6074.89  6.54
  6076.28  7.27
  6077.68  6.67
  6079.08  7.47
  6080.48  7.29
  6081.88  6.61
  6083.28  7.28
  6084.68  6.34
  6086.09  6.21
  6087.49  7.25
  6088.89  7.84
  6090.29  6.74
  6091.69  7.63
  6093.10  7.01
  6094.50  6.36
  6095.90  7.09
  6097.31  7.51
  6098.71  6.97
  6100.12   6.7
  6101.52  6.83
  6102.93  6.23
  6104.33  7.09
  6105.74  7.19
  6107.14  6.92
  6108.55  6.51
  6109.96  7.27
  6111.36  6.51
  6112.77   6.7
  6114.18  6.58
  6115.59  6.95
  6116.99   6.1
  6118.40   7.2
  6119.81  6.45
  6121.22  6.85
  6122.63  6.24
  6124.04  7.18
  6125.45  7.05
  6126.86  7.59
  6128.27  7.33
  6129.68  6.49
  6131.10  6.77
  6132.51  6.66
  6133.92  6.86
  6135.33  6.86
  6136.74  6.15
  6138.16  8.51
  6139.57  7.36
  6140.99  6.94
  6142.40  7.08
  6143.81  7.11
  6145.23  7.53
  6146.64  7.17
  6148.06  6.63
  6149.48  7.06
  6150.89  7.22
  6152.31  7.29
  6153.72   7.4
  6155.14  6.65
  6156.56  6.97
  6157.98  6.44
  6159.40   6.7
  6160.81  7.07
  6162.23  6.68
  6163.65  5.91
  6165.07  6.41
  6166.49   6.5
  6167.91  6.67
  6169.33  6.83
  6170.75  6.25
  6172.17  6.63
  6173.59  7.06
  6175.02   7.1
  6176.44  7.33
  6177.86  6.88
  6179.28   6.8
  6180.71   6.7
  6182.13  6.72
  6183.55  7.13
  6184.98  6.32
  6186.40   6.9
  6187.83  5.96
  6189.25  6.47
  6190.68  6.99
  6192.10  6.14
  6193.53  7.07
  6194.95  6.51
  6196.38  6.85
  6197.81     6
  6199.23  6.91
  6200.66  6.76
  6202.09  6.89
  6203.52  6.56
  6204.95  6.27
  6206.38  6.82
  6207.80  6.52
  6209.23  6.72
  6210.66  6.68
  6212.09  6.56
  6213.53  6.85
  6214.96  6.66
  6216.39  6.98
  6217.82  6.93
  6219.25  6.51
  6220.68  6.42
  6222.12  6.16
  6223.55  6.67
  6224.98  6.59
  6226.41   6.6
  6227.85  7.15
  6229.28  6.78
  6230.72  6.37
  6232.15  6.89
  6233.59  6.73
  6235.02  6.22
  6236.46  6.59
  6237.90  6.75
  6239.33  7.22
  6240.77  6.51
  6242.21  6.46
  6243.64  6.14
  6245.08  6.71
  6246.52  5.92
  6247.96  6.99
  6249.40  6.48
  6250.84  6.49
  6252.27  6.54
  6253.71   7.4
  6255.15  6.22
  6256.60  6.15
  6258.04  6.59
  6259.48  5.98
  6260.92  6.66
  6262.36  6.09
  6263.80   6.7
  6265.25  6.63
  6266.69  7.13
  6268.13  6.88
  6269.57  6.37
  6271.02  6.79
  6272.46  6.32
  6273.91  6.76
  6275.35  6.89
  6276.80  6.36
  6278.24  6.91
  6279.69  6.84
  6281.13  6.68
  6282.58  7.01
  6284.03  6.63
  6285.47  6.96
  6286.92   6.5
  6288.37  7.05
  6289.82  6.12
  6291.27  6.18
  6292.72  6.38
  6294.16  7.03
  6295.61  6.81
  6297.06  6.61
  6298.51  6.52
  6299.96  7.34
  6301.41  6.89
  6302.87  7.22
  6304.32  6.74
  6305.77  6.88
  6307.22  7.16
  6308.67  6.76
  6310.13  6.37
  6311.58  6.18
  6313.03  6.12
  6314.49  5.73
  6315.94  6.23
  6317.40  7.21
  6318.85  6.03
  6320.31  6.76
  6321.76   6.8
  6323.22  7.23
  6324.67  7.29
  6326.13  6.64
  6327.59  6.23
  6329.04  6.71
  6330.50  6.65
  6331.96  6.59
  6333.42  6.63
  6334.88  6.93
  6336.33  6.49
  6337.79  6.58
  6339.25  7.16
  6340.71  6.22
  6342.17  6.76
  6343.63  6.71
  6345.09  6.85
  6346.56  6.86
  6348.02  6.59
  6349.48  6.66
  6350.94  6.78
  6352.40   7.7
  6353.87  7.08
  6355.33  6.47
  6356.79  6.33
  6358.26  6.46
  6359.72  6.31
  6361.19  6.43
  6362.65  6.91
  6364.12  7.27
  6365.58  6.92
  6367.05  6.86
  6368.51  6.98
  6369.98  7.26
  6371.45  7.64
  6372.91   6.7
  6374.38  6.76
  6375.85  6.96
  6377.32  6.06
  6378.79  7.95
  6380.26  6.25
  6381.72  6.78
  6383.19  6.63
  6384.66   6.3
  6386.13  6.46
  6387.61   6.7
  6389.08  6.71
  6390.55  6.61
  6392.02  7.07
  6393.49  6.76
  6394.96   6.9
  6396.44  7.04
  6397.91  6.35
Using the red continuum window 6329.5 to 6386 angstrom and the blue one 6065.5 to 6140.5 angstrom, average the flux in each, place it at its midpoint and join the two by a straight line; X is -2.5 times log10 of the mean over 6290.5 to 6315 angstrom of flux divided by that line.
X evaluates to 0.02 mag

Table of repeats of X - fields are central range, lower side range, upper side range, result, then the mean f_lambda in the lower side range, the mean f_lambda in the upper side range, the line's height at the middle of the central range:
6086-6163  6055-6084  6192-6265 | -0.02 mag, 6.93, 6.6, 6.81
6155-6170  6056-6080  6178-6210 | 0.01 mag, 6.89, 6.64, 6.7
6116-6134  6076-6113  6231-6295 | 0.01 mag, 6.94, 6.61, 6.88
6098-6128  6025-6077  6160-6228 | 0.01 mag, 7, 6.66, 6.86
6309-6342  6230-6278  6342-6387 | 0.02 mag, 6.58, 6.8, 6.72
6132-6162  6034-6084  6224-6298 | -0.03 mag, 7.02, 6.62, 6.85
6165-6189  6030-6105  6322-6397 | 0.03 mag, 6.99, 6.78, 6.91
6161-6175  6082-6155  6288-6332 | 0.05 mag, 6.95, 6.66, 6.88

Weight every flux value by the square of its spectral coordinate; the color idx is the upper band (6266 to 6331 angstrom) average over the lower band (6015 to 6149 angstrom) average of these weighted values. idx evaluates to 1.03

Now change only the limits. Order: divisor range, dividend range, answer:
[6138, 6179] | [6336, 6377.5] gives 1.05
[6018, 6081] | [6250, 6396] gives 1.04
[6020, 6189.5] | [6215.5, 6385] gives 1.03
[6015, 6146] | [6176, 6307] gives 1.01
